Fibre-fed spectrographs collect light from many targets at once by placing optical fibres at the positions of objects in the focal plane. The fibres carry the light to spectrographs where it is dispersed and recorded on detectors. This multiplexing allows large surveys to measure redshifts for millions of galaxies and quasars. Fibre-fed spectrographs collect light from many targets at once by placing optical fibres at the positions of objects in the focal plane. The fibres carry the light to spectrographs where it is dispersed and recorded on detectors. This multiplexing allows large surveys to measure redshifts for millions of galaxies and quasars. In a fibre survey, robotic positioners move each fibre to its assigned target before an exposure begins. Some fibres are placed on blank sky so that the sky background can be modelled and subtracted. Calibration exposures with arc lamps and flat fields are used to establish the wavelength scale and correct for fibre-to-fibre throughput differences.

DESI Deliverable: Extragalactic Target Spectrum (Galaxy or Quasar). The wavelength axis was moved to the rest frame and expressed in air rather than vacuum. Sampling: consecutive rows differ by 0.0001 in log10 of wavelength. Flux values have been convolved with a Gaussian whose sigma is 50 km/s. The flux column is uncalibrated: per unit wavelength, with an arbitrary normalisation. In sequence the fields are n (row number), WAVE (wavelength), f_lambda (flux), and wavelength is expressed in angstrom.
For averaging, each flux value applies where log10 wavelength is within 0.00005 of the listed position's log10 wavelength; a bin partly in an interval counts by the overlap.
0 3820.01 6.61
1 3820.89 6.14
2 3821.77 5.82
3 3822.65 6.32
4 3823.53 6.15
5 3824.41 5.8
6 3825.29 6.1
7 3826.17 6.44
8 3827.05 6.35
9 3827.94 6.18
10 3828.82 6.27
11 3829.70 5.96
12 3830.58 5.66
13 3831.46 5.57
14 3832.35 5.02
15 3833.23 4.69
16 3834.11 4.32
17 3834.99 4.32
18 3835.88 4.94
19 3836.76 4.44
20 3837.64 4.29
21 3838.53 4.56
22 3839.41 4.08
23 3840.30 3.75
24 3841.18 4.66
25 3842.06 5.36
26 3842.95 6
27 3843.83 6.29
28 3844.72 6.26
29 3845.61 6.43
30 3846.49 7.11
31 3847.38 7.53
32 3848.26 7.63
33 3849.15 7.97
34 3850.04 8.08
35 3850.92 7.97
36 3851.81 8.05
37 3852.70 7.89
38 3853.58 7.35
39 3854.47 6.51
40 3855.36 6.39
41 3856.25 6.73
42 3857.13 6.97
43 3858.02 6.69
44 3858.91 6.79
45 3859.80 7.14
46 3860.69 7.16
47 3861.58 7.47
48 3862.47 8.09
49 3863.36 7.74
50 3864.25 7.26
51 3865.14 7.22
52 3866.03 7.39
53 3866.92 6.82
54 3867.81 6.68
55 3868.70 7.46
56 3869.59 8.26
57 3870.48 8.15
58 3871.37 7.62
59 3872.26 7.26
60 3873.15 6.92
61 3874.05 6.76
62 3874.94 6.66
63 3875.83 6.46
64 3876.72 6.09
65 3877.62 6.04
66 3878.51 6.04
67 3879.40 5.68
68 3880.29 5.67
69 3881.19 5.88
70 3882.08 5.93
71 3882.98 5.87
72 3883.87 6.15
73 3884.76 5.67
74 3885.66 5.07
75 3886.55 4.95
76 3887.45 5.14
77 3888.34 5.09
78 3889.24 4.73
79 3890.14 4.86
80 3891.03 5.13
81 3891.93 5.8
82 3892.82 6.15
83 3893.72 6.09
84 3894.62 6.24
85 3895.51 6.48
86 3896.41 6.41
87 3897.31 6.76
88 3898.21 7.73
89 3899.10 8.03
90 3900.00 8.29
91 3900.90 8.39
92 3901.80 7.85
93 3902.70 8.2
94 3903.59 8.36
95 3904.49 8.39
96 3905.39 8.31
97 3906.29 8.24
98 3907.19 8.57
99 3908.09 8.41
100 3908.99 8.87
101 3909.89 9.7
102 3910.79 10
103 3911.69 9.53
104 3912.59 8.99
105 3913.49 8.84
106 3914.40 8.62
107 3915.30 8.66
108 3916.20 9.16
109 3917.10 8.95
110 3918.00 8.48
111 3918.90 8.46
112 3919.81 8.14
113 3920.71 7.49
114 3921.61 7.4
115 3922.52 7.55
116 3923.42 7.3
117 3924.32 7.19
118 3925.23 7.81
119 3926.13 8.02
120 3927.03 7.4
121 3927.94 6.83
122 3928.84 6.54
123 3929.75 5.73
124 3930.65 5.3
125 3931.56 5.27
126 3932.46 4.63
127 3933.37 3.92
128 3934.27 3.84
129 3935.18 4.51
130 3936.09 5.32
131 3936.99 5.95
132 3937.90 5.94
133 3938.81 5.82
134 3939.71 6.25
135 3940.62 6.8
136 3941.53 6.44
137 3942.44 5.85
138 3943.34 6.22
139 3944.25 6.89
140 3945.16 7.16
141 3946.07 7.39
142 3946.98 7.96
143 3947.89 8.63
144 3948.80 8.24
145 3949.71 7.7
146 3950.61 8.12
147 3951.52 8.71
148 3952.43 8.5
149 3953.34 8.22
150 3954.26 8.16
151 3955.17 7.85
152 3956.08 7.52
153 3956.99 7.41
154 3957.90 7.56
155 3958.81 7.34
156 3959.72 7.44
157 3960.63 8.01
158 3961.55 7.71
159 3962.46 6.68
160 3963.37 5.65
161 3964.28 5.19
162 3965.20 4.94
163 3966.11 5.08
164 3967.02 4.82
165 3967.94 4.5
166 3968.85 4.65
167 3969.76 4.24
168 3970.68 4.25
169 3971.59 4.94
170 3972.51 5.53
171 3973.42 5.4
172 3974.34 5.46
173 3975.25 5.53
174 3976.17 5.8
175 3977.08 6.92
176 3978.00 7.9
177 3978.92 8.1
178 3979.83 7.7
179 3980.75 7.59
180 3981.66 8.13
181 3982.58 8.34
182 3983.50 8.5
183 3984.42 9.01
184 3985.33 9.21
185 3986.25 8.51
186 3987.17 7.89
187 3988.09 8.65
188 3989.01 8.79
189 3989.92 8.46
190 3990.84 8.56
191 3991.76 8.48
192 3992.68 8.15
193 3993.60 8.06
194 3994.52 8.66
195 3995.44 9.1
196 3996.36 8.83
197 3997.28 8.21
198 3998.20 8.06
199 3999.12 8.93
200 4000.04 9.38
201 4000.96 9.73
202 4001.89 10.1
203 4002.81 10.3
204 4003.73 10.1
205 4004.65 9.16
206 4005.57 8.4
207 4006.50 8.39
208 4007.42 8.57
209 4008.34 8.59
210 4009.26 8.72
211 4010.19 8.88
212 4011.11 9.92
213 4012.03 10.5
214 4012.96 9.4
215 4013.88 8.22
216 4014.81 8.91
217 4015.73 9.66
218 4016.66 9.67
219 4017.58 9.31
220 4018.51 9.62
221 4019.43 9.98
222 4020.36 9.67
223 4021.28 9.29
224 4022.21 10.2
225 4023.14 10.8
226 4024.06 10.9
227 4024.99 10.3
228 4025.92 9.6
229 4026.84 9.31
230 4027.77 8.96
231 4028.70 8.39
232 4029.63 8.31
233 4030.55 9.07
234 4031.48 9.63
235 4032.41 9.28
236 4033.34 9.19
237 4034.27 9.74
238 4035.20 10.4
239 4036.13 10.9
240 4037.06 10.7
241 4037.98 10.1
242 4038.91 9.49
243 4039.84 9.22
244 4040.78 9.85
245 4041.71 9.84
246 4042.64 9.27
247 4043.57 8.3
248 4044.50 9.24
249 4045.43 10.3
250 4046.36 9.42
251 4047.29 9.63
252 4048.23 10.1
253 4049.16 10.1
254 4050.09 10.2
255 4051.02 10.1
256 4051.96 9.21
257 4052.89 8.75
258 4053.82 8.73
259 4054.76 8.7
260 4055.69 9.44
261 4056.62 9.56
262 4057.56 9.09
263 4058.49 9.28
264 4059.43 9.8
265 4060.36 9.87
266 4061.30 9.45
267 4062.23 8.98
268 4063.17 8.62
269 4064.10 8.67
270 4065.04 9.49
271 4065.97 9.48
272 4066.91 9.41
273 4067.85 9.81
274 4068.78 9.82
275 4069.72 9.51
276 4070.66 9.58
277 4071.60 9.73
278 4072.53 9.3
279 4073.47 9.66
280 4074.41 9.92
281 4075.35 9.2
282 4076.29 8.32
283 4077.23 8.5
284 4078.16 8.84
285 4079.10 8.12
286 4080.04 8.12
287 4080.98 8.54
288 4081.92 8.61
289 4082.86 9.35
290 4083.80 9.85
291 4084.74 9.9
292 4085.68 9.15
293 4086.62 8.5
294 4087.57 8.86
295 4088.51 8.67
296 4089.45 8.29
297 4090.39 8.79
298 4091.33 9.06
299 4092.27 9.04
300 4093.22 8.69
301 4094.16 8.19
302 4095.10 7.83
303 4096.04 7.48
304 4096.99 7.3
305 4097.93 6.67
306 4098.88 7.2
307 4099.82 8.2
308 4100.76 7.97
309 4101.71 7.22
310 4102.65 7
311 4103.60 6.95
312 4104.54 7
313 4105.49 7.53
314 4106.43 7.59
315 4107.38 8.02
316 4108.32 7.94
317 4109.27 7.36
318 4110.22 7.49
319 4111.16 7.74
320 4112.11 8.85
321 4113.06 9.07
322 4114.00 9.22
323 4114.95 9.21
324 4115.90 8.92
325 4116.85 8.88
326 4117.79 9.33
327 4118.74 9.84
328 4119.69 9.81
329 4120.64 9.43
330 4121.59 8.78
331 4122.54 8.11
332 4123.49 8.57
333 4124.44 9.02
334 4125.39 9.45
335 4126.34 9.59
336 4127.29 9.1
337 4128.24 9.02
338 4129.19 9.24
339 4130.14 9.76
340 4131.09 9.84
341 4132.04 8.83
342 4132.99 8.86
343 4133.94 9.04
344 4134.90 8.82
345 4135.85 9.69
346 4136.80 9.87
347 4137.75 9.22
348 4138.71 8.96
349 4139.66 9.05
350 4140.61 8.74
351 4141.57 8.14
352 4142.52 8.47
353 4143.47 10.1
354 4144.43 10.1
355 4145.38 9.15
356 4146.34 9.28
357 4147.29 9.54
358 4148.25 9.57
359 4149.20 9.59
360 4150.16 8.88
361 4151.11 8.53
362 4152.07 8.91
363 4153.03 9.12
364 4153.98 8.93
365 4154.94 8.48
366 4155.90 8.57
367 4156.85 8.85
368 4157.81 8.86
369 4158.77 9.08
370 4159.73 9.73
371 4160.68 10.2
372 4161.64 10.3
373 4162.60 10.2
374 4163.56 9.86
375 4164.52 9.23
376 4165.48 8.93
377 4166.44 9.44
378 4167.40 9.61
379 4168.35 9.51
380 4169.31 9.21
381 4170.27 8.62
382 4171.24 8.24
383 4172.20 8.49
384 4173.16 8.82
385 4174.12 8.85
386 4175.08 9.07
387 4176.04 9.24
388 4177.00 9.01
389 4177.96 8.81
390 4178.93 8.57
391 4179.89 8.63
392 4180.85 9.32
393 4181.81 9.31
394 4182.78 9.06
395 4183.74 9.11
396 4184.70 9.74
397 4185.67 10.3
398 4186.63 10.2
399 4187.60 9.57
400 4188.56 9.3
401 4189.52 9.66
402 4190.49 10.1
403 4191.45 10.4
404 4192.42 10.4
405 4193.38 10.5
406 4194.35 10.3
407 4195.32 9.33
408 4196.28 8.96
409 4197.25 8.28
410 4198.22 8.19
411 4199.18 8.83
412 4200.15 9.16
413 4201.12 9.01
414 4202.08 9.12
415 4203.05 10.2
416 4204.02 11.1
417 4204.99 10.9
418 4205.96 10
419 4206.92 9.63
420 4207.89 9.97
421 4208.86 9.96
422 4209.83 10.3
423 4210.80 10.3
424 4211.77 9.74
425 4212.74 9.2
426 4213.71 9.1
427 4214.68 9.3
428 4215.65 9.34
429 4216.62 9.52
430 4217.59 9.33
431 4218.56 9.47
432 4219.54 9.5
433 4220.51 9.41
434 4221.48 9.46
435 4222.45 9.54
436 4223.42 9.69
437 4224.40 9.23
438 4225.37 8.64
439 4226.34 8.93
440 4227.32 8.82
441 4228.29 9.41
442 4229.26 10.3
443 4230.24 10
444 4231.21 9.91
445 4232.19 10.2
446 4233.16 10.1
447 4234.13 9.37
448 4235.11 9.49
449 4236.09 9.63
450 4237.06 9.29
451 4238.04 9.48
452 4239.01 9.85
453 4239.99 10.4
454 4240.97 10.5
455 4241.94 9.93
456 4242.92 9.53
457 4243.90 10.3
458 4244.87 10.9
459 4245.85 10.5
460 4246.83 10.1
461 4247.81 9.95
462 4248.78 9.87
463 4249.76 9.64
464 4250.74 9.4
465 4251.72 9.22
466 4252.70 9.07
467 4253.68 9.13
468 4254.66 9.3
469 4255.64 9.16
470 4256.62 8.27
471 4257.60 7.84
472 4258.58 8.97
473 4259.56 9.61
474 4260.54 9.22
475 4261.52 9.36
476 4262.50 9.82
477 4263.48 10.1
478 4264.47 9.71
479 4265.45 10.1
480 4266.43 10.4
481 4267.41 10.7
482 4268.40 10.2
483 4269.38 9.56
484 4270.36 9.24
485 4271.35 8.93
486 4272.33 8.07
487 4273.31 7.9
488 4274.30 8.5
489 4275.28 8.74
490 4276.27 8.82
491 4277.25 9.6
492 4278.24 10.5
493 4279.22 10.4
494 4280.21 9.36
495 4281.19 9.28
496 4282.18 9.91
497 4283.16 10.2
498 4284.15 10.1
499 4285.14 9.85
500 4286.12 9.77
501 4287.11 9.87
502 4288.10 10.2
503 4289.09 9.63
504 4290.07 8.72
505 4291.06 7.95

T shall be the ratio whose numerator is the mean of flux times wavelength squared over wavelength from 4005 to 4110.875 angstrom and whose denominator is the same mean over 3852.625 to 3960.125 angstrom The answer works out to 1.38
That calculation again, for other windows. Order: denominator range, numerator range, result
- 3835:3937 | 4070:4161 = 1.44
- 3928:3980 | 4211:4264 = 1.72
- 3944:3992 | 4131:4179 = 1.40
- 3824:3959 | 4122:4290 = 1.61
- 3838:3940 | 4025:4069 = 1.49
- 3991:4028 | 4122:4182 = 1.06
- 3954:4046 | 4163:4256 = 1.26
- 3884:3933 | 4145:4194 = 1.45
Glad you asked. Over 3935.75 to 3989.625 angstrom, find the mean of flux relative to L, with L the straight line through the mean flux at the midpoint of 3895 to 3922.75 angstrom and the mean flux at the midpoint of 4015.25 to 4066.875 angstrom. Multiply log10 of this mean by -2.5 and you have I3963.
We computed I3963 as 0.259 mag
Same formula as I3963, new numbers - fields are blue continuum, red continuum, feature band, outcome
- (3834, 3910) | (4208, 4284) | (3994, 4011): -0.18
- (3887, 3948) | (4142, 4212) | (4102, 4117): 0.10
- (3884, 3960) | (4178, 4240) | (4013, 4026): -0.21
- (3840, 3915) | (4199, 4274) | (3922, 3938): 0.21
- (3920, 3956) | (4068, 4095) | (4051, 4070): -0.08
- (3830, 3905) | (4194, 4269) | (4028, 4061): -0.19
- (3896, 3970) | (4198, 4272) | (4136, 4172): -0.03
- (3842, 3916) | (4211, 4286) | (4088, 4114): 0.09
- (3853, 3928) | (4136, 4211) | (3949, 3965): 0.03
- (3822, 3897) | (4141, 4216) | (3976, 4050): -0.18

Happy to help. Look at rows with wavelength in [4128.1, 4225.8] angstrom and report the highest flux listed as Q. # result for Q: 11.1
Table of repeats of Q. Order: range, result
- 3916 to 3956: 9.16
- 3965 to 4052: 10.9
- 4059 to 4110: 9.92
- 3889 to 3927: 10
